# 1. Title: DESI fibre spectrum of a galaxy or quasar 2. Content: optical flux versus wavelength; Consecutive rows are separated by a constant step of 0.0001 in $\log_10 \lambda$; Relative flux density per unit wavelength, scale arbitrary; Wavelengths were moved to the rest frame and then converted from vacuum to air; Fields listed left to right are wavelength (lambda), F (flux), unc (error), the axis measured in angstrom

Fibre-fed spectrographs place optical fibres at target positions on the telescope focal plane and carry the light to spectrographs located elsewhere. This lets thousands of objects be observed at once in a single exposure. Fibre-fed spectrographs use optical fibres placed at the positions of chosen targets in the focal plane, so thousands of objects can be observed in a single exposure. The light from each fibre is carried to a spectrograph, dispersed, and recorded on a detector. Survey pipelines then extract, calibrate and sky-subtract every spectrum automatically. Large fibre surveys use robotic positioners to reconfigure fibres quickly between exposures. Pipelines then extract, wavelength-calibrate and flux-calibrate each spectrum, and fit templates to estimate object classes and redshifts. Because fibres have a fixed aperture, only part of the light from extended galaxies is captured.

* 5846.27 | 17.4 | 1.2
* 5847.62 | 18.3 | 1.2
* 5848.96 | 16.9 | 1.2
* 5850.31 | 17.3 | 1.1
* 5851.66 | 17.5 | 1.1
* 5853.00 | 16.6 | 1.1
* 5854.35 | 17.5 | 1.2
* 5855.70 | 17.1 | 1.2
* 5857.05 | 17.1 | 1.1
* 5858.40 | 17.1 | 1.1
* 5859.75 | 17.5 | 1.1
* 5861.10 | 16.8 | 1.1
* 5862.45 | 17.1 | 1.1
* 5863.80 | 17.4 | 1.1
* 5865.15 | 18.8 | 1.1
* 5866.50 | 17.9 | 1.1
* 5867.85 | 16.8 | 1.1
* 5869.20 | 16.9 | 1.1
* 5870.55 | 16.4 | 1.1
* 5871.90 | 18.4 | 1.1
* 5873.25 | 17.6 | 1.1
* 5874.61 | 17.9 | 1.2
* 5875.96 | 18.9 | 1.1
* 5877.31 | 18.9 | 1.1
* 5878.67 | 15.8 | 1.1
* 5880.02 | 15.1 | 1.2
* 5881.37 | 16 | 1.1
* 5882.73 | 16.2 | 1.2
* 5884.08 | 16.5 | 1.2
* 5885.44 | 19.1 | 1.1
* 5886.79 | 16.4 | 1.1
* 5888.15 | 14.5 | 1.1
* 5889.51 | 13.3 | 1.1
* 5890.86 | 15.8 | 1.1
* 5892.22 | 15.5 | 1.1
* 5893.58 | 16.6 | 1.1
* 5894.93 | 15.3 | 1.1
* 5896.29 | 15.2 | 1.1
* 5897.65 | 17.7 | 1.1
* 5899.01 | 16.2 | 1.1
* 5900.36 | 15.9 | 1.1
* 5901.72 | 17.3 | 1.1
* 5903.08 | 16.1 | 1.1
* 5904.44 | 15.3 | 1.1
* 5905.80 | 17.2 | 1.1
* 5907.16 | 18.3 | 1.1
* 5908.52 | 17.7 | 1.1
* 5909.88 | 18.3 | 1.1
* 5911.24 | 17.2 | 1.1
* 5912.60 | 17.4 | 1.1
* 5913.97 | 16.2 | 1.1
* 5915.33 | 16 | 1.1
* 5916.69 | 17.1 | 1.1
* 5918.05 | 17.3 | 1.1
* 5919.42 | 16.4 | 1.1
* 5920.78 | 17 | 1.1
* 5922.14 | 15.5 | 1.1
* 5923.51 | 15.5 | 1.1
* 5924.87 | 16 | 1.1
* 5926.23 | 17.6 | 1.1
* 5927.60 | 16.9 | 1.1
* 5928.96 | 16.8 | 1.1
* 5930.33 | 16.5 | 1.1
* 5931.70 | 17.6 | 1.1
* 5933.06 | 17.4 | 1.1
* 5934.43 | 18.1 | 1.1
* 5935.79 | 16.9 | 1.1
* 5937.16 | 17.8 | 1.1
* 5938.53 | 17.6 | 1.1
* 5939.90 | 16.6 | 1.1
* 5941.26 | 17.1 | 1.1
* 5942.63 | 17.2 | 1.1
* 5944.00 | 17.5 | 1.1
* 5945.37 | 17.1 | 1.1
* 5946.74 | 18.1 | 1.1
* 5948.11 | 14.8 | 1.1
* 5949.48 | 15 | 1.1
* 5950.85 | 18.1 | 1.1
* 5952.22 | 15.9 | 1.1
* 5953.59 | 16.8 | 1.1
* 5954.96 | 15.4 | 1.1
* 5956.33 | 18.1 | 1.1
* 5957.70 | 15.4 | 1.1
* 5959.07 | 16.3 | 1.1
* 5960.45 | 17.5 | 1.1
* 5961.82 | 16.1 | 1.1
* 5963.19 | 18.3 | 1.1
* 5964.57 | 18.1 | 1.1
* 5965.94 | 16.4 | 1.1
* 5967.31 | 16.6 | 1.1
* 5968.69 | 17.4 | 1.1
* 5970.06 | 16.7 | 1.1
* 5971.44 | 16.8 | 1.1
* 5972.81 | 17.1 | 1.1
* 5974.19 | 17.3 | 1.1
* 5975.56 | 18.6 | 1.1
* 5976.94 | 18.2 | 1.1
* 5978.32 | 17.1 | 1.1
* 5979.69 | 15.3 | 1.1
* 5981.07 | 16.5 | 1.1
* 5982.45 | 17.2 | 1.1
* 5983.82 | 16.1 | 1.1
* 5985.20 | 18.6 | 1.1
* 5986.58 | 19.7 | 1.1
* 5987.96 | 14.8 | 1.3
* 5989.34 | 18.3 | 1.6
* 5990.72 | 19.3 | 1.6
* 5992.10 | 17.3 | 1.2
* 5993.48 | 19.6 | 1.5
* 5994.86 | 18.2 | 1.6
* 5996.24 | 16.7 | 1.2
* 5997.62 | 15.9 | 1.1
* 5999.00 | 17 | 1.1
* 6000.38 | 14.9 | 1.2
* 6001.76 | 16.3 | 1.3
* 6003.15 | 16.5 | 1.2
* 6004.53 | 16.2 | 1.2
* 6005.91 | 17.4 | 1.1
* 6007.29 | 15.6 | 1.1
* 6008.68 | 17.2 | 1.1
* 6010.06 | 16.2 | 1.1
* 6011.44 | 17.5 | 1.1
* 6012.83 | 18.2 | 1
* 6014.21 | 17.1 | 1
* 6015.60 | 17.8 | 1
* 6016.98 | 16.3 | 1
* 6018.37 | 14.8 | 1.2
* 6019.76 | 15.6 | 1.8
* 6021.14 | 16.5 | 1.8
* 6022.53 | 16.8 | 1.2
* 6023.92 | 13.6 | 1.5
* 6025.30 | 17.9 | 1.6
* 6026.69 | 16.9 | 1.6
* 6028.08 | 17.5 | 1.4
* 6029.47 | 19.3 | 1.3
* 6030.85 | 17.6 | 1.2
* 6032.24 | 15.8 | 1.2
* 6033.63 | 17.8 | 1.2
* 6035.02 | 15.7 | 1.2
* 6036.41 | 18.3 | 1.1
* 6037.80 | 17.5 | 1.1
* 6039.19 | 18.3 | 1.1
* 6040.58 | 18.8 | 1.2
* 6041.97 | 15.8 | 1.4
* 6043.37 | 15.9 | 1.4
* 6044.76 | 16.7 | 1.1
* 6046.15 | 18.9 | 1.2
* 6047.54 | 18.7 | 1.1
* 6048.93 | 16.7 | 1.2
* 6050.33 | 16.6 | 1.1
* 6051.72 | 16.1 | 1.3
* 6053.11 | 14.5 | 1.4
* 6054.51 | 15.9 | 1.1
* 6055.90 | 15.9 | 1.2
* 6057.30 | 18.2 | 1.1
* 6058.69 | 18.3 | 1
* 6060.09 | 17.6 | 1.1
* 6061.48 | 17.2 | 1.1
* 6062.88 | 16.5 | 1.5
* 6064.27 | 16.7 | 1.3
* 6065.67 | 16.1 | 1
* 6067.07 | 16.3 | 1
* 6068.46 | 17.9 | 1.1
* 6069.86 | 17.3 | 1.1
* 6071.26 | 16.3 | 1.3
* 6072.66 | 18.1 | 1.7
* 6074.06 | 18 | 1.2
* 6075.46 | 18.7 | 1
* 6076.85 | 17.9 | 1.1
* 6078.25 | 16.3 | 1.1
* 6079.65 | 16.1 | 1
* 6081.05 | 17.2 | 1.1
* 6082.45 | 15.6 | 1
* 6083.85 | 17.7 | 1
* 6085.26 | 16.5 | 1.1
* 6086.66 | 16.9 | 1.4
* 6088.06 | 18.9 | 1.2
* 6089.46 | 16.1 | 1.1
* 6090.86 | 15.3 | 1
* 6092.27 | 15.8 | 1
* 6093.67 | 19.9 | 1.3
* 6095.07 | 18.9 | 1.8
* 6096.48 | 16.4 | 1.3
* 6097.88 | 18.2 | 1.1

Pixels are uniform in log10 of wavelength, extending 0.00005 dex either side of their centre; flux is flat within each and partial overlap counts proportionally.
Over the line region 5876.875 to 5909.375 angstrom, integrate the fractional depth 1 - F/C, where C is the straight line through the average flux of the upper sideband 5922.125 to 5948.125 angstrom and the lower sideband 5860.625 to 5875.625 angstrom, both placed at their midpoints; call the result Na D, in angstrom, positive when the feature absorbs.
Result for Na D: 1.9 angstrom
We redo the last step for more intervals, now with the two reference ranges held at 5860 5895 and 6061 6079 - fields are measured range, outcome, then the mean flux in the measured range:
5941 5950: 0.1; 16.7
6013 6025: 0.6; 16.2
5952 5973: 0.2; 16.8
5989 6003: -0.2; 17.3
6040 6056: 0.4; 16.7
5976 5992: -0.4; 17.4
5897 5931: 0.2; 16.8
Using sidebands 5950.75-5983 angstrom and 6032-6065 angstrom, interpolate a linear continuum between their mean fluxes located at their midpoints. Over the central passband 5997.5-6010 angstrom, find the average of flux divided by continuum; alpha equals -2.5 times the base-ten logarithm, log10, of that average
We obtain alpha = 0.041 mag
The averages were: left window 16.9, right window 17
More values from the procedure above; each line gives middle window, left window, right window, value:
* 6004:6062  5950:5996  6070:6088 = 0.02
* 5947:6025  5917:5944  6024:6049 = 0.02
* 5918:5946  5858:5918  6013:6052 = -0.01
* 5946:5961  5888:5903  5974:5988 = 0.02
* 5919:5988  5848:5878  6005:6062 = 0.02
